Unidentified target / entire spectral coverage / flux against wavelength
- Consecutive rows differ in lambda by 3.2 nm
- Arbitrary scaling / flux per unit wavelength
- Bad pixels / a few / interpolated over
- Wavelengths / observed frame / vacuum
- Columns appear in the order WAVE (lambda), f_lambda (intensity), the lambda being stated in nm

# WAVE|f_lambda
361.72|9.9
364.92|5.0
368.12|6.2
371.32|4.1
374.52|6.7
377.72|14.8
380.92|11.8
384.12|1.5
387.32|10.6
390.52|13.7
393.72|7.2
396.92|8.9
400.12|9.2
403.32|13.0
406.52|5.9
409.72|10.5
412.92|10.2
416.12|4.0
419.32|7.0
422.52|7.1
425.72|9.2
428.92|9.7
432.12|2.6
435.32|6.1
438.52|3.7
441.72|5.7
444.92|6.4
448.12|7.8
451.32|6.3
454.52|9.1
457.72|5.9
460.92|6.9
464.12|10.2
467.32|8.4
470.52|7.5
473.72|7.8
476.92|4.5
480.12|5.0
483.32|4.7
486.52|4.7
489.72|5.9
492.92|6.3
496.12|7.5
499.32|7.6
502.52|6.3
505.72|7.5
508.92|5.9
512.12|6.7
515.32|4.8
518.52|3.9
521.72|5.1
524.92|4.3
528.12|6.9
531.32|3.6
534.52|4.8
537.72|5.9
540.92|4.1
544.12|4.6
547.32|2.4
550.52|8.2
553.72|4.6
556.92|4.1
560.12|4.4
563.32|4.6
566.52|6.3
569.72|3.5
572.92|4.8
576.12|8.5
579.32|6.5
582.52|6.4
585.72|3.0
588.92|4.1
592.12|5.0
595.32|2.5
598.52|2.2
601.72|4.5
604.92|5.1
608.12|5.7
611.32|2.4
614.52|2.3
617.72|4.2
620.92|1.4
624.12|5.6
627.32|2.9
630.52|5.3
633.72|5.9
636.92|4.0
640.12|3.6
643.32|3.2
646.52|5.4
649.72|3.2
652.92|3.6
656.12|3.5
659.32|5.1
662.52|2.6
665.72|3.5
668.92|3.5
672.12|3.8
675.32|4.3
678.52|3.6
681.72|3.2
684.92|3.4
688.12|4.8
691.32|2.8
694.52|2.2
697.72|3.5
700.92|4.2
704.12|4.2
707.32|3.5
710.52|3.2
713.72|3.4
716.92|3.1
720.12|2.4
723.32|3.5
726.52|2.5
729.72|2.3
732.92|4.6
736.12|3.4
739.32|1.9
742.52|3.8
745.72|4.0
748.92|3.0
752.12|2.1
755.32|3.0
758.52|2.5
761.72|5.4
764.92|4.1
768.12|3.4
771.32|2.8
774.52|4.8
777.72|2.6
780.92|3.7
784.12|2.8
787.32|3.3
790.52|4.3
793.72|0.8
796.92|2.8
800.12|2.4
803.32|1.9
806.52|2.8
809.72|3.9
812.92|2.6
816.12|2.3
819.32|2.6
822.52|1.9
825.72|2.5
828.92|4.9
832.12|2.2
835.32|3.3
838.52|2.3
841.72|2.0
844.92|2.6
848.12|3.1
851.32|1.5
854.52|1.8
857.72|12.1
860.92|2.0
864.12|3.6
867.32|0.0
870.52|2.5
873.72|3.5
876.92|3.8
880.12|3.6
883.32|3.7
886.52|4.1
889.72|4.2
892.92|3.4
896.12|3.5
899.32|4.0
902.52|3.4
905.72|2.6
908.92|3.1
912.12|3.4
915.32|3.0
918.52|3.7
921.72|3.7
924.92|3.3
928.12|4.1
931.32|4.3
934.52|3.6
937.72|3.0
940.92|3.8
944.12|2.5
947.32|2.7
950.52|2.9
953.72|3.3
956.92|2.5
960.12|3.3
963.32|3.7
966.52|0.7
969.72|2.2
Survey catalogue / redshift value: 1.300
